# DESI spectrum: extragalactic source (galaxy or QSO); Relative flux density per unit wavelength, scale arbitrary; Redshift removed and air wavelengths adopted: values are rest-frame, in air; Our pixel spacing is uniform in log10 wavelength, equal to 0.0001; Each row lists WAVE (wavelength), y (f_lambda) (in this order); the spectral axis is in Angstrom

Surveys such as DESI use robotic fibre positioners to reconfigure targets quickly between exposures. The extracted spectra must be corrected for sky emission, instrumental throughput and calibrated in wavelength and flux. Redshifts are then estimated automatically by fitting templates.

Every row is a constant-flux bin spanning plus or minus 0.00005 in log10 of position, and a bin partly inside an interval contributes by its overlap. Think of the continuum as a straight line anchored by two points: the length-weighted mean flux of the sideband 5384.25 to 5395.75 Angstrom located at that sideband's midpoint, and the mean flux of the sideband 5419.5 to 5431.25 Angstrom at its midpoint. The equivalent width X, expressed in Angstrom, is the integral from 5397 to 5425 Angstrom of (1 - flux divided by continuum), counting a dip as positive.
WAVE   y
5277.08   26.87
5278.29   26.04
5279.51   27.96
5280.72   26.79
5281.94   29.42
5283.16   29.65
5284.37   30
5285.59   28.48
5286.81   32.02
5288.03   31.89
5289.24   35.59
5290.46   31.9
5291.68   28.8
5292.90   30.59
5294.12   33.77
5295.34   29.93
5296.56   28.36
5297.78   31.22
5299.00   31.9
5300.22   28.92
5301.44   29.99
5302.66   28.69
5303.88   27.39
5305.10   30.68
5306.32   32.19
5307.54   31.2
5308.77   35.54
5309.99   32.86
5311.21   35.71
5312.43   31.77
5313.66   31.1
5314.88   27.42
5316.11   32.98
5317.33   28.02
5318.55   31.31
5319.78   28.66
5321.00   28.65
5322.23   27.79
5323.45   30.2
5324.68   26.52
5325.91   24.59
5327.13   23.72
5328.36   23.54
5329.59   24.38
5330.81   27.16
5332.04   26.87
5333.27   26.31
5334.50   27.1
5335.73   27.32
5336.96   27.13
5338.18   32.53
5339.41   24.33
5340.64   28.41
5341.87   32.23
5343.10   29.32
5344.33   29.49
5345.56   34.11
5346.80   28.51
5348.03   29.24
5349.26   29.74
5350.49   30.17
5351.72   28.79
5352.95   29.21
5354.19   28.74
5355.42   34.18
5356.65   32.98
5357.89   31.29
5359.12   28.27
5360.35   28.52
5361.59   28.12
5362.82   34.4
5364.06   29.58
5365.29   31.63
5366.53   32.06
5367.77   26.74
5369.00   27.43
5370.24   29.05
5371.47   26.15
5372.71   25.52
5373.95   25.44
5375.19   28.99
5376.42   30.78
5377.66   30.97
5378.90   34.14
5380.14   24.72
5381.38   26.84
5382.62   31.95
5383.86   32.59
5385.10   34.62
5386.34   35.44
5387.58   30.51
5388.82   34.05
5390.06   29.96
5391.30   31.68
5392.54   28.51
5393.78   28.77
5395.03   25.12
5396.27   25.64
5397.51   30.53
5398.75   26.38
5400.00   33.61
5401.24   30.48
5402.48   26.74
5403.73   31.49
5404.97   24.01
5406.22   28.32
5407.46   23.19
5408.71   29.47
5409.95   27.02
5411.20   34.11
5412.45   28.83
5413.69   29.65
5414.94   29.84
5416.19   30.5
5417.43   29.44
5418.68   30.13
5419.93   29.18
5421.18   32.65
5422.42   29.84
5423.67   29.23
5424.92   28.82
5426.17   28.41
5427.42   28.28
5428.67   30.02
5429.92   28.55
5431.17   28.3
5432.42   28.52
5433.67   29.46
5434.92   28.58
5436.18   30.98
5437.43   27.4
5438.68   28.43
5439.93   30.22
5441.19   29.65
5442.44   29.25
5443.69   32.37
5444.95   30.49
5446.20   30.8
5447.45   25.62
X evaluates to 0.7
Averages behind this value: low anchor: 30.9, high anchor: 29.4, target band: 29.3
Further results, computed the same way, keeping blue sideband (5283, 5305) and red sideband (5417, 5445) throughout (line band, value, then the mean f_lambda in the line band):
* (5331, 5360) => 0.7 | 29.4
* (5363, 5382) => 0.7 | 28.8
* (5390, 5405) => 0.5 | 28.8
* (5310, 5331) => 1.2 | 28.6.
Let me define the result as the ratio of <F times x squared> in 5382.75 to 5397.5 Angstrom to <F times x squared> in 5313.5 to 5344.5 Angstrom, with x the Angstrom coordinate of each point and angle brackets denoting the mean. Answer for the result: 1.12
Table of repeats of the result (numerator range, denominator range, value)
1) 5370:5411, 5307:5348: 1.03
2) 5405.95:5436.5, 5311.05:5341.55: 1.08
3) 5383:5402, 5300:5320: 1.02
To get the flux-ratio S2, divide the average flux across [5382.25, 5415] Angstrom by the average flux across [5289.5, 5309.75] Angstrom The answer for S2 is 0.96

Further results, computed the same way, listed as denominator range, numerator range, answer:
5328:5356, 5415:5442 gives 1.02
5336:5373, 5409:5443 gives 0.99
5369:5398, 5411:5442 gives 1.00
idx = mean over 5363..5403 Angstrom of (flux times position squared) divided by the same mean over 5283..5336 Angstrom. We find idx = 1.03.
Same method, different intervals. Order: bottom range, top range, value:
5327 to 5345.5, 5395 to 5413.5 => 1.06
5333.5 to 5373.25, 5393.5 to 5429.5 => 1.01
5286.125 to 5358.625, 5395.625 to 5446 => 1.02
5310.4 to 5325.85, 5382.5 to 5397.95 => 1.06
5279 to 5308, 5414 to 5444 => 1.02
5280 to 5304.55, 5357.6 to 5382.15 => 0.99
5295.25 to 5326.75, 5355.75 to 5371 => 1.02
